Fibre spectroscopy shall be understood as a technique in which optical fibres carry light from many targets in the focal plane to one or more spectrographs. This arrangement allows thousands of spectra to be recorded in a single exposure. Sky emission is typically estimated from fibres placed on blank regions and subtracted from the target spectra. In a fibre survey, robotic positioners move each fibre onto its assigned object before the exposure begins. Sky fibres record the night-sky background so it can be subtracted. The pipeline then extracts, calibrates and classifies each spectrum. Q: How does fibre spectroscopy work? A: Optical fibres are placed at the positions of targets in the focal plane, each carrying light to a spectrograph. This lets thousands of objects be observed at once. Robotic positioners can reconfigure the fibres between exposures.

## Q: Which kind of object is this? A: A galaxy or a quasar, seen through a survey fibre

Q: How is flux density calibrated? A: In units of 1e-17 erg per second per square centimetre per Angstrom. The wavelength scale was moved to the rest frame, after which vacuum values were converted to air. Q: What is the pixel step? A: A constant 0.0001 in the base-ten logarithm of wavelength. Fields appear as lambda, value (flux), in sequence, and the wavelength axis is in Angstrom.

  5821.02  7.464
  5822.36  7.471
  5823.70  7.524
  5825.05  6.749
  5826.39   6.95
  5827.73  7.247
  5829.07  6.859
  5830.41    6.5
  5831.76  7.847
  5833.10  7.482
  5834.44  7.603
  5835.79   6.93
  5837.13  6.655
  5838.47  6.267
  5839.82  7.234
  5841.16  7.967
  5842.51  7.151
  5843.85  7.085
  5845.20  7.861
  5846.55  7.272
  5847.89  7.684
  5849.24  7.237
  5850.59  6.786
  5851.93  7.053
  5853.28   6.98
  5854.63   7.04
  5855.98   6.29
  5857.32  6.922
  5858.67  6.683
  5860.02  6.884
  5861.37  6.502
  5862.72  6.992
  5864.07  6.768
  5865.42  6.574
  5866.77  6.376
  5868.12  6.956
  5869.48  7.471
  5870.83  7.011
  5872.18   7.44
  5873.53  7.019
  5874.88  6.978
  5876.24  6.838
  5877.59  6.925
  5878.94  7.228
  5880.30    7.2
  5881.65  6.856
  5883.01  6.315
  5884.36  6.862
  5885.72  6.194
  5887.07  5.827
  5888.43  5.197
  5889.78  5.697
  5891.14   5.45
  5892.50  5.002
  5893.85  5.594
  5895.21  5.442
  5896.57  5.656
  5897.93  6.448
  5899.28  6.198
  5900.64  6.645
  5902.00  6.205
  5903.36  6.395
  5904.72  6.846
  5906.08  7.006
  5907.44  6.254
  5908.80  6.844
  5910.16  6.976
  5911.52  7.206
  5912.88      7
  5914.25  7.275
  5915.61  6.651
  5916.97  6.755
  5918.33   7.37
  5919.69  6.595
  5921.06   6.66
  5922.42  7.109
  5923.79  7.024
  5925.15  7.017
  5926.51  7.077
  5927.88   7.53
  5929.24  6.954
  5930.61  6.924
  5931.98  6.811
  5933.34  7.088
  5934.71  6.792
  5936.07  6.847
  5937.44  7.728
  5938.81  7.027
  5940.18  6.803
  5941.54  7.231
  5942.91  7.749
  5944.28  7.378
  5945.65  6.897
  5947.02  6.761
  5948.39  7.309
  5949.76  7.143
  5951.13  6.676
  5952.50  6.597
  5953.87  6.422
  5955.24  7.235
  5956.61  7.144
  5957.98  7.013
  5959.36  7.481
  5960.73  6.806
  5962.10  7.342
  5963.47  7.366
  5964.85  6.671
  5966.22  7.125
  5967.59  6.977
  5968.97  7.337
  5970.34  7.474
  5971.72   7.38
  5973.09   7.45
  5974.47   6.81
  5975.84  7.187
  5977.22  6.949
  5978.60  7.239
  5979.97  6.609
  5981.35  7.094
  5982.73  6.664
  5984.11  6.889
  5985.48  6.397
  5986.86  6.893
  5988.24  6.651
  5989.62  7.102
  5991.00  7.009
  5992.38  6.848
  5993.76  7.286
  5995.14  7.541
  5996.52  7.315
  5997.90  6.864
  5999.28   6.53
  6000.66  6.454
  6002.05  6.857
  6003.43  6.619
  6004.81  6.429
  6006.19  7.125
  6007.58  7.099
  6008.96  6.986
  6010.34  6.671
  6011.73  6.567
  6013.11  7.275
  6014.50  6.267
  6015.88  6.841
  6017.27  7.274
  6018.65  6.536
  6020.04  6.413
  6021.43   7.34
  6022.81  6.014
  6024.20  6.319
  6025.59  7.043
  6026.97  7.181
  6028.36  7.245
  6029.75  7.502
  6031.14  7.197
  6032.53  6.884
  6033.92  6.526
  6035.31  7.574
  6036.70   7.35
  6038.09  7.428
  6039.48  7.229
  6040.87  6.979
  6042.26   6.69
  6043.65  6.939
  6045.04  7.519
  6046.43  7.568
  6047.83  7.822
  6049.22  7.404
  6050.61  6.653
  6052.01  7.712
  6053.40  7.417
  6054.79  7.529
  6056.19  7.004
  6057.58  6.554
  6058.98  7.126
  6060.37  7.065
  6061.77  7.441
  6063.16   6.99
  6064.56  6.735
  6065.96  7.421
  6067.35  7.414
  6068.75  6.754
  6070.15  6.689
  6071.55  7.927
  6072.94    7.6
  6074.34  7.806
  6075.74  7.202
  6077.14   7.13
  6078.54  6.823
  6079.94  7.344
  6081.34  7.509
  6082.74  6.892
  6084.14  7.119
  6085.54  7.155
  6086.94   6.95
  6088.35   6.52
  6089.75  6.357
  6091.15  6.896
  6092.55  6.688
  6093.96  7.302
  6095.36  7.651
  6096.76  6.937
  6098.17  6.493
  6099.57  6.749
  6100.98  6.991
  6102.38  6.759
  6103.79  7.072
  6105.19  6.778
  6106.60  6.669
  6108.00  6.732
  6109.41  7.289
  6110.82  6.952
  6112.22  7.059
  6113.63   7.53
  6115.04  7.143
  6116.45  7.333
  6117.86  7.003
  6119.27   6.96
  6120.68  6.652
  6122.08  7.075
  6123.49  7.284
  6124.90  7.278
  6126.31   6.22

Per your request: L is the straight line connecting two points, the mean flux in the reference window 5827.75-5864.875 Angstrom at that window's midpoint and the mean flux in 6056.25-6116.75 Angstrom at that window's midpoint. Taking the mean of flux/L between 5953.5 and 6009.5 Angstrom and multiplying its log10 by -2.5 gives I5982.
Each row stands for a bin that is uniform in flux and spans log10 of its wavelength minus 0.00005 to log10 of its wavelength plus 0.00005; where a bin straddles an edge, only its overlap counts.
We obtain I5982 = 0.01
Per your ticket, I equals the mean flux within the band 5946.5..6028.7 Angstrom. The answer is 6.93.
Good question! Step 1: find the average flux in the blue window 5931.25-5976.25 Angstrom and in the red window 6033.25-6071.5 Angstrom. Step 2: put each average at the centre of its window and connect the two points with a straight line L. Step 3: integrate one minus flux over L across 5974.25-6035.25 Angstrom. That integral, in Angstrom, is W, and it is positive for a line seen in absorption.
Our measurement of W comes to 2.2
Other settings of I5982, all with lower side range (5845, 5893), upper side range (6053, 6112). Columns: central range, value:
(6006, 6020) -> 0.02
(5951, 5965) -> -0.02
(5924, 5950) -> -0.04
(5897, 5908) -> 0.05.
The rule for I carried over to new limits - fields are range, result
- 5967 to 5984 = 7.09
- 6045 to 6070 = 7.21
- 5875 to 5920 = 6.46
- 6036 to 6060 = 7.23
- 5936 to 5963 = 7.09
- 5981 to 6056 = 6.99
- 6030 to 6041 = 7.17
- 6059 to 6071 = 7.08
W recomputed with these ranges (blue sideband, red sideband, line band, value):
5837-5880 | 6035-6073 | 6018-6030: 0.6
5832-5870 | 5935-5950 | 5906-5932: 0.6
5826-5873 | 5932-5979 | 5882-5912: 3.7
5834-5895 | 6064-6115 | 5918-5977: -1.8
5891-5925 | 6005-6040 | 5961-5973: -0.8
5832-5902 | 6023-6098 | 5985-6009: 0.4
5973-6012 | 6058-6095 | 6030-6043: -0.2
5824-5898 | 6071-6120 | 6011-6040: 0.1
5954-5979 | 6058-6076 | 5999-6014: 0.8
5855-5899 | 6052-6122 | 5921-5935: -0.8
